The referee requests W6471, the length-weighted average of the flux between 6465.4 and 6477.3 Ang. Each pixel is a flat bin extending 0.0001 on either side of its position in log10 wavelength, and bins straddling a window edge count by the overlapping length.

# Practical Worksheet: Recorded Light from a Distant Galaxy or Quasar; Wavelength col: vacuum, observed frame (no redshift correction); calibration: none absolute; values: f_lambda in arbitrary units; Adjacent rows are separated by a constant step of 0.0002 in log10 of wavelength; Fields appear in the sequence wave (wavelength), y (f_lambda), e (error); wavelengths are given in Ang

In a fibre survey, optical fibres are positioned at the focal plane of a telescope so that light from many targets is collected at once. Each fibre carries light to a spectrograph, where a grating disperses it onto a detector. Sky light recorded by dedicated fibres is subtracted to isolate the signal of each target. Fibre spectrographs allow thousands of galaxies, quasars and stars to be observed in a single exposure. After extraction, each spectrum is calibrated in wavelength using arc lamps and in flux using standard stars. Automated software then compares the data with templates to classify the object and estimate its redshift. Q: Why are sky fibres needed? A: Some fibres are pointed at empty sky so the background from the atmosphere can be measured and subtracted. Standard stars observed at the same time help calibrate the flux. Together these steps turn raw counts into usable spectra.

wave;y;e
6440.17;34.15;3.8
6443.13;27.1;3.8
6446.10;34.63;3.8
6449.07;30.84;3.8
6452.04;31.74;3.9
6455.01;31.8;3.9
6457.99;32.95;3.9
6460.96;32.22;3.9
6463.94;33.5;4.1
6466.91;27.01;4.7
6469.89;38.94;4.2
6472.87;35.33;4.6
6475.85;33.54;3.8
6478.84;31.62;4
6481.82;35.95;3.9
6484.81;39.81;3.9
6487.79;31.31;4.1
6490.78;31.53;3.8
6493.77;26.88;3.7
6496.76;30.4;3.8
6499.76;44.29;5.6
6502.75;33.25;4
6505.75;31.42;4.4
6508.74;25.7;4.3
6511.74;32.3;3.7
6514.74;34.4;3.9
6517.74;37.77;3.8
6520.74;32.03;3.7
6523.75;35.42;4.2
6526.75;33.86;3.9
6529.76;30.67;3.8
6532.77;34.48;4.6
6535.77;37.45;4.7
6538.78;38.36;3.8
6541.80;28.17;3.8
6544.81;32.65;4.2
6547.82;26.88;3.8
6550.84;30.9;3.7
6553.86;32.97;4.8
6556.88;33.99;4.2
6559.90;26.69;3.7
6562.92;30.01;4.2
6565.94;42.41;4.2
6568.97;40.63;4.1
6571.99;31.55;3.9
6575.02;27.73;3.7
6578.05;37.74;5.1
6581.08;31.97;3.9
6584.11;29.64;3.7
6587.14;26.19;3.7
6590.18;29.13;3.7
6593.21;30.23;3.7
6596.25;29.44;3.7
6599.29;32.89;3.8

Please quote 33.7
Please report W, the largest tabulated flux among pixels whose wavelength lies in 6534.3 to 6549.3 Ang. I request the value 38.36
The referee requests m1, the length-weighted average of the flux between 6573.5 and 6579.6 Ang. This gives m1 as 32.7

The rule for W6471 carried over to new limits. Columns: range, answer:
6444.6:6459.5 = 32.4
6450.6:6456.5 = 31.8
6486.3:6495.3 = 29.9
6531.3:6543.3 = 34.6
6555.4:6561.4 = 30.3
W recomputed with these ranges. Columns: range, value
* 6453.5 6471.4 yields 38.94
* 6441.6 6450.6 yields 34.63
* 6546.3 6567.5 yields 42.41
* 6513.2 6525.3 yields 37.77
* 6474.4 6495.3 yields 39.81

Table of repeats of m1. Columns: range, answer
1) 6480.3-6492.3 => 34.6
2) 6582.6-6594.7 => 28.8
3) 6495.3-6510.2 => 33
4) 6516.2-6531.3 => 33.9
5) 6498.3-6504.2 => 38.8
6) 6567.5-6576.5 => 33.3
